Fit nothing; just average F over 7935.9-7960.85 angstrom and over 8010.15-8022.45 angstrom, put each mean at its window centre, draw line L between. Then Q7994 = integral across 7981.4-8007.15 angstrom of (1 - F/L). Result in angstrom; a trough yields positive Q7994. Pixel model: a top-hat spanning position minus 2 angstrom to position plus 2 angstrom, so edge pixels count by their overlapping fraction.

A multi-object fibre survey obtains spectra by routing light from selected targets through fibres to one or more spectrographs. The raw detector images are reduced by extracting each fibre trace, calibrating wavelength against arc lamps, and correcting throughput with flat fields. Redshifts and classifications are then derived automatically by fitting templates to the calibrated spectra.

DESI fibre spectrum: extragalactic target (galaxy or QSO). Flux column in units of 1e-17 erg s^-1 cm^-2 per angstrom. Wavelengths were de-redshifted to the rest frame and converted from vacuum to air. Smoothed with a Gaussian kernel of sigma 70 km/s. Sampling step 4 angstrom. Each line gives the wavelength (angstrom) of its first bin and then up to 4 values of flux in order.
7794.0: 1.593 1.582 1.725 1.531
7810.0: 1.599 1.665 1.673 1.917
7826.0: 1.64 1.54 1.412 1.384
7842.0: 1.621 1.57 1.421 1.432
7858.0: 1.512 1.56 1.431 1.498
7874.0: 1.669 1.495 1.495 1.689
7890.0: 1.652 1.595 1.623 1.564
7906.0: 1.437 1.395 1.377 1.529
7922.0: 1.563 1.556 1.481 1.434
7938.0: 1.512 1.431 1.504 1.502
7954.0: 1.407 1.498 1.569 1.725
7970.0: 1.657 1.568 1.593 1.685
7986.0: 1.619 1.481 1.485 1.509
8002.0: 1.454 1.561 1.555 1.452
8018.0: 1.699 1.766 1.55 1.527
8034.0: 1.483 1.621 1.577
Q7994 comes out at 0.5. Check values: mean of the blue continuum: 1.48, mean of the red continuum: 1.61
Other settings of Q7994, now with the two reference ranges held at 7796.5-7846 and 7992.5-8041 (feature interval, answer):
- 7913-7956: 2.55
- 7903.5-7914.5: 1.18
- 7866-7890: 0.41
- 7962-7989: -1.09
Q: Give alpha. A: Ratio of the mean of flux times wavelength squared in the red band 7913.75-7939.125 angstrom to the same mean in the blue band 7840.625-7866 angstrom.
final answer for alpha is 1.0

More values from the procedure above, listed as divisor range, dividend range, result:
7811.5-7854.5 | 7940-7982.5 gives 1.02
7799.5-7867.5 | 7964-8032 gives 1.05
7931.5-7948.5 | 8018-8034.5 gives 1.11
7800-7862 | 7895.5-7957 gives 0.97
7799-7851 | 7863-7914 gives 0.98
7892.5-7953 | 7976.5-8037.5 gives 1.07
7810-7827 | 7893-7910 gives 0.91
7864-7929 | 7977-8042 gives 1.05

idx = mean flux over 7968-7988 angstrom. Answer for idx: 1.62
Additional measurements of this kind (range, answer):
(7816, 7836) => 1.64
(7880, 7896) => 1.61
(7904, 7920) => 1.43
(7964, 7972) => 1.69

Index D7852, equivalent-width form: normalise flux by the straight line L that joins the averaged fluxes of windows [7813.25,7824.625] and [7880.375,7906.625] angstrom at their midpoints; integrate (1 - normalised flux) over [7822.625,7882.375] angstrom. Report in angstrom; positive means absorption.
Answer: 5.6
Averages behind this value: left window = 1.76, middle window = 1.52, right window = 1.59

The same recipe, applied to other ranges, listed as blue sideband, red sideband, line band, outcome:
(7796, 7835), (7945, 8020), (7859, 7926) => 2.6 angstrom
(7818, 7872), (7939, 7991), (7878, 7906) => -0.7 angstrom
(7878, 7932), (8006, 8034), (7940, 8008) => 0.8 angstrom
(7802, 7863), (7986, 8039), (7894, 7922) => 1.1 angstrom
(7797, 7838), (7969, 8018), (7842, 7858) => 1.1 angstrom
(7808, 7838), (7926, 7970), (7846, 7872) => 1.7 angstrom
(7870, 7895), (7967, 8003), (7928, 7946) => 1.3 angstrom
